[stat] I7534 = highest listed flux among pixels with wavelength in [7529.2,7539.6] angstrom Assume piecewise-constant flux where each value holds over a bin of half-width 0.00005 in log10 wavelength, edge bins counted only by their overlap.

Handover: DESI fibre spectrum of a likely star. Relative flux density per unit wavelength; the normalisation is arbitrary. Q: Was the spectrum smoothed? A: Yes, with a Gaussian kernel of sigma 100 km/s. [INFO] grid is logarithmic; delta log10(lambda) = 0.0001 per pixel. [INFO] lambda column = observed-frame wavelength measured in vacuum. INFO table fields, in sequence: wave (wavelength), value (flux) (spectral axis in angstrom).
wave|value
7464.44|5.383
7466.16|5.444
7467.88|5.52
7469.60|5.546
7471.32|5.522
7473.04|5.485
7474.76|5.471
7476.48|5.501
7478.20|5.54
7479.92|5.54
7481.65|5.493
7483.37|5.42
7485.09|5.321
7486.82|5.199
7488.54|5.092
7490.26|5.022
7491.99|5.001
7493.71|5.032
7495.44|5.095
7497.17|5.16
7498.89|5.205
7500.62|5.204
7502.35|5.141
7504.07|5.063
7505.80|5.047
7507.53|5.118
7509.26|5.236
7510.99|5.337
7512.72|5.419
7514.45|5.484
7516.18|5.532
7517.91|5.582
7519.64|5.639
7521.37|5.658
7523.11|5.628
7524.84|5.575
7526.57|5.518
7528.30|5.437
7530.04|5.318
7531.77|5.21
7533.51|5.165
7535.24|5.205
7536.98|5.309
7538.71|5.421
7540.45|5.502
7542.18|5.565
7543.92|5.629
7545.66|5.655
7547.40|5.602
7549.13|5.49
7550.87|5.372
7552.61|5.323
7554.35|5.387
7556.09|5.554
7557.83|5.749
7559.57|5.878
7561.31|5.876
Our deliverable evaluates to 5.421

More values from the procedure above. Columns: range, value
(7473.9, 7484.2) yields 5.54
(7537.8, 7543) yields 5.565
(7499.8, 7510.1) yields 5.236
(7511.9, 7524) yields 5.658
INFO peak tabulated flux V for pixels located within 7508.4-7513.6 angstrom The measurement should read 5.419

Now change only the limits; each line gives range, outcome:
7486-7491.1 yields 5.199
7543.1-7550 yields 5.655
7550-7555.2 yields 5.387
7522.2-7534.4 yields 5.628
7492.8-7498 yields 5.16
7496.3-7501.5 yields 5.205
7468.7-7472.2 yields 5.546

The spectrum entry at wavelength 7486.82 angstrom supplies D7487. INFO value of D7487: 5.199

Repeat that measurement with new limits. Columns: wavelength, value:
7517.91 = 5.582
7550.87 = 5.372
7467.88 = 5.52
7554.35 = 5.387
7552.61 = 5.323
